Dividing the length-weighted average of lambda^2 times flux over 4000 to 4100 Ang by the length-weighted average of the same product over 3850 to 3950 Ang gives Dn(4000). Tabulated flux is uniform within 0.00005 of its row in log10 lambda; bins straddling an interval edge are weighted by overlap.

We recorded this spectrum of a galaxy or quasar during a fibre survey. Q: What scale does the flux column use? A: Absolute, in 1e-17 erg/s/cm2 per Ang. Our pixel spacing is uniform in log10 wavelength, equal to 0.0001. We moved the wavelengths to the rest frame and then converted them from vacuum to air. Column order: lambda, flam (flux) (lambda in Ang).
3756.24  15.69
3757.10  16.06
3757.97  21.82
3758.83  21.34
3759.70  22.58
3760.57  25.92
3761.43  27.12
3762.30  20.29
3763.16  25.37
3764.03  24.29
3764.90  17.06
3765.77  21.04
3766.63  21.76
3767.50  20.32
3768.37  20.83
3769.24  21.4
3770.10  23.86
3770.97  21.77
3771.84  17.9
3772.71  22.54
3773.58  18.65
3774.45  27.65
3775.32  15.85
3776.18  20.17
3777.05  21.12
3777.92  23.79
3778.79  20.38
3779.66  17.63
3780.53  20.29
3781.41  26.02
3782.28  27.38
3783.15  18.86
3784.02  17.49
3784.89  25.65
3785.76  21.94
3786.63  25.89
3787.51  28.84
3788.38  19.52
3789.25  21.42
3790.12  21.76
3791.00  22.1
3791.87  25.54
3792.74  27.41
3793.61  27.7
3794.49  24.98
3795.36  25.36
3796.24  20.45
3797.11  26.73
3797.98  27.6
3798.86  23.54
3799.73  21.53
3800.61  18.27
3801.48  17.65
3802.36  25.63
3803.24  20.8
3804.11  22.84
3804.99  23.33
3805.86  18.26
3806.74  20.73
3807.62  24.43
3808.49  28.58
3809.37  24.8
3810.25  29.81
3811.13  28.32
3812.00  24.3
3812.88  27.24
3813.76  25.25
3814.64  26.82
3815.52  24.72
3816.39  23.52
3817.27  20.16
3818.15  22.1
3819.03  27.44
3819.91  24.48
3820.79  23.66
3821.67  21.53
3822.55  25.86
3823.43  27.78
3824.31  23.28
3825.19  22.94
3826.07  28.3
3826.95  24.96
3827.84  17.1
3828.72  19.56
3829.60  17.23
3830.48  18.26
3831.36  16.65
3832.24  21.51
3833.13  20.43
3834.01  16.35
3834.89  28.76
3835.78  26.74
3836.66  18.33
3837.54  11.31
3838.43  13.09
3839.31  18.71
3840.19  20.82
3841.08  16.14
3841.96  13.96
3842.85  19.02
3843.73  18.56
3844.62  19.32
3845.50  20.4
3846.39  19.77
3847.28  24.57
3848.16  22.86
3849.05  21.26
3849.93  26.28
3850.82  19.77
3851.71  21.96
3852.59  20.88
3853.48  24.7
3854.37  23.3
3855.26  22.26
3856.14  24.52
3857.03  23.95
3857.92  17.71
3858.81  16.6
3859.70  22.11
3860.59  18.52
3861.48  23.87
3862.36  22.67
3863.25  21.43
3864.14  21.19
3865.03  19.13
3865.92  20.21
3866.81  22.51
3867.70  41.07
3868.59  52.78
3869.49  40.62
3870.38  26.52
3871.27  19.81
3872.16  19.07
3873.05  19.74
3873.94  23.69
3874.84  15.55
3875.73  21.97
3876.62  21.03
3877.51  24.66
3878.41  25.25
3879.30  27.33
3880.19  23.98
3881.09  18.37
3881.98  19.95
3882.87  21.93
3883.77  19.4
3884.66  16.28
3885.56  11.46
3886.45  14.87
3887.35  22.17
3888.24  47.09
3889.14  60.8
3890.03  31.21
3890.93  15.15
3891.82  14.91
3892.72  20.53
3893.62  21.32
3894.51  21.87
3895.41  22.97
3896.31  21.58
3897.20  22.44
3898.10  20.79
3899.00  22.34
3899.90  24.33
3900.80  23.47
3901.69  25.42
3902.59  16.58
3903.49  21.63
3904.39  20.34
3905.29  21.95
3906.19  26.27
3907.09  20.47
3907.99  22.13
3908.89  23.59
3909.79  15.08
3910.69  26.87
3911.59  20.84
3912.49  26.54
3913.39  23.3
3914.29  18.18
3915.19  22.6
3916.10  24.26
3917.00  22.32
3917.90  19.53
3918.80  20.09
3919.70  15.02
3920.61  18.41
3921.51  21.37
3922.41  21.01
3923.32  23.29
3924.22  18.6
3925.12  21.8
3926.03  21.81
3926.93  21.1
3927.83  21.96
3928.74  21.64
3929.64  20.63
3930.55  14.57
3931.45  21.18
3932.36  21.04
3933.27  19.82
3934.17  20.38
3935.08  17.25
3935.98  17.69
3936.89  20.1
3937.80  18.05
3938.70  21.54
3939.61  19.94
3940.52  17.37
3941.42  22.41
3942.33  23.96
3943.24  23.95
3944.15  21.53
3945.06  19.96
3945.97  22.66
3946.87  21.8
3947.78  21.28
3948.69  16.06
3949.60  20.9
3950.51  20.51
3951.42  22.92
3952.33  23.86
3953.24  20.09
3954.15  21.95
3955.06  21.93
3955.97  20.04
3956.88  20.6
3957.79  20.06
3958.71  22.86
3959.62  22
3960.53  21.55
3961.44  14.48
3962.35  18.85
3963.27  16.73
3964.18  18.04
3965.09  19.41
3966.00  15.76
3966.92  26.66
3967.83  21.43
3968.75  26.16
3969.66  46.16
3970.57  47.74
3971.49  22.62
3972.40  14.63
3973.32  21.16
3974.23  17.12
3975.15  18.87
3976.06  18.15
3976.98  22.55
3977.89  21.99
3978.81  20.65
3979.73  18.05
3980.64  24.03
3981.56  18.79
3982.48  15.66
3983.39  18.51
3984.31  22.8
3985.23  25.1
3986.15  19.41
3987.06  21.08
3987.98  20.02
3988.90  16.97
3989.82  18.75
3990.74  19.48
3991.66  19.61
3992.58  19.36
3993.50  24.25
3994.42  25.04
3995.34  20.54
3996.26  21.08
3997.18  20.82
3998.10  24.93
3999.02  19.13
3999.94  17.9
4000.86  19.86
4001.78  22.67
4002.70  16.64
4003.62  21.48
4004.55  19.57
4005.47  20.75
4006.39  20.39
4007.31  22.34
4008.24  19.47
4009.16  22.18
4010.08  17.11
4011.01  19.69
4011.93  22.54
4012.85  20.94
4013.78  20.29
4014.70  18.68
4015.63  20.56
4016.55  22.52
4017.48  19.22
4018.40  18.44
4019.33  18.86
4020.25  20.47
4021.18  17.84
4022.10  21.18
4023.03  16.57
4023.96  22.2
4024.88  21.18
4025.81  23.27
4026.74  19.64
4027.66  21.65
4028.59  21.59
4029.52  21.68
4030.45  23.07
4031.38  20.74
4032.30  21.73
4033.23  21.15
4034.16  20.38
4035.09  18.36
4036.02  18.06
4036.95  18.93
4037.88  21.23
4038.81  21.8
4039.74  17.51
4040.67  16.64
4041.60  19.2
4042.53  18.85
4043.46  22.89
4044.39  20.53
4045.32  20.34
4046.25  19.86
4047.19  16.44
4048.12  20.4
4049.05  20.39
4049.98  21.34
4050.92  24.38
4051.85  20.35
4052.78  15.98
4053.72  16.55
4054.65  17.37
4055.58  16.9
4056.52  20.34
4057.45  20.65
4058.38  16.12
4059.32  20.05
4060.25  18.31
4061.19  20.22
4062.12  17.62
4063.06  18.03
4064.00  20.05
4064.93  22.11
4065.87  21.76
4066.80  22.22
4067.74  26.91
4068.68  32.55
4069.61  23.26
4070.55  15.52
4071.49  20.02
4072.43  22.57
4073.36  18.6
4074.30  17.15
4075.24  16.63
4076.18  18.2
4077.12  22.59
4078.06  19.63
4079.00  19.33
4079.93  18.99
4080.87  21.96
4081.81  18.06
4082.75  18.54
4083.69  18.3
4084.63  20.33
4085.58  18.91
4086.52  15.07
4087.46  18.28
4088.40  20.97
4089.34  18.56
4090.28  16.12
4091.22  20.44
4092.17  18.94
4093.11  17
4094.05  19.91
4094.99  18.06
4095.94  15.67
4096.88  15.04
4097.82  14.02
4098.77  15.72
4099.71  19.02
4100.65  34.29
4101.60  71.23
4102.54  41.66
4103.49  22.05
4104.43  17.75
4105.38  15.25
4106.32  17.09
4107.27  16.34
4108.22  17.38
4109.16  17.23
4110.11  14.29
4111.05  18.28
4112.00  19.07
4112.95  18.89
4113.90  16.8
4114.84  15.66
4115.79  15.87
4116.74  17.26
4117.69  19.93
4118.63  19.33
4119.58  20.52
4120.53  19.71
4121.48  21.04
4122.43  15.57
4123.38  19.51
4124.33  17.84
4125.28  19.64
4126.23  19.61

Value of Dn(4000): 0.95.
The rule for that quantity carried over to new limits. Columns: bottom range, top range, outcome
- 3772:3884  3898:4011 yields 0.99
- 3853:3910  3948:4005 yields 0.95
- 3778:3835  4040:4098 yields 0.96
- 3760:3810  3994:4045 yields 1.01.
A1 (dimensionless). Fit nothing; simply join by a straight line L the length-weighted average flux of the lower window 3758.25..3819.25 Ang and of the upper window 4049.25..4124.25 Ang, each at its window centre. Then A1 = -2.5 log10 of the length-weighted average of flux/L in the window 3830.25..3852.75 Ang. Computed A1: 0.137 mag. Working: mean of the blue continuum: 23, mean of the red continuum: 20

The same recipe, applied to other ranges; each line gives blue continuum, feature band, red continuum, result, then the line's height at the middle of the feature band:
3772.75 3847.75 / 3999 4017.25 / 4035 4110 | 0.03 mag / 20.8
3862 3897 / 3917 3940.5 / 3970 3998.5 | 0.16 mag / 23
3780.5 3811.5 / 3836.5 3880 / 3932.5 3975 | 0.02 mag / 22.8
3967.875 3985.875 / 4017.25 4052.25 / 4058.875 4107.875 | 0.09 mag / 21.9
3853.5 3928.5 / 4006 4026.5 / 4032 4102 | 0.04 mag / 21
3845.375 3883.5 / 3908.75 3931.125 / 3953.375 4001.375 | 0.07 mag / 22.4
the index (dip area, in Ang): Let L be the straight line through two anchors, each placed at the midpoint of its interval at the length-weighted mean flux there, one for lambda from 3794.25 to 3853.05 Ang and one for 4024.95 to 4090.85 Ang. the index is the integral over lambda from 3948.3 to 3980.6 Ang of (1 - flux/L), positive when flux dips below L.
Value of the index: -1.6 Ang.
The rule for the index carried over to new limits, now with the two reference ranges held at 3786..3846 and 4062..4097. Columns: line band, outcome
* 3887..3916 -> -3.13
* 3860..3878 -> -2.35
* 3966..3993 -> -1.76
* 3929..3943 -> 0.90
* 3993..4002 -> -0.46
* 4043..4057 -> 0.25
